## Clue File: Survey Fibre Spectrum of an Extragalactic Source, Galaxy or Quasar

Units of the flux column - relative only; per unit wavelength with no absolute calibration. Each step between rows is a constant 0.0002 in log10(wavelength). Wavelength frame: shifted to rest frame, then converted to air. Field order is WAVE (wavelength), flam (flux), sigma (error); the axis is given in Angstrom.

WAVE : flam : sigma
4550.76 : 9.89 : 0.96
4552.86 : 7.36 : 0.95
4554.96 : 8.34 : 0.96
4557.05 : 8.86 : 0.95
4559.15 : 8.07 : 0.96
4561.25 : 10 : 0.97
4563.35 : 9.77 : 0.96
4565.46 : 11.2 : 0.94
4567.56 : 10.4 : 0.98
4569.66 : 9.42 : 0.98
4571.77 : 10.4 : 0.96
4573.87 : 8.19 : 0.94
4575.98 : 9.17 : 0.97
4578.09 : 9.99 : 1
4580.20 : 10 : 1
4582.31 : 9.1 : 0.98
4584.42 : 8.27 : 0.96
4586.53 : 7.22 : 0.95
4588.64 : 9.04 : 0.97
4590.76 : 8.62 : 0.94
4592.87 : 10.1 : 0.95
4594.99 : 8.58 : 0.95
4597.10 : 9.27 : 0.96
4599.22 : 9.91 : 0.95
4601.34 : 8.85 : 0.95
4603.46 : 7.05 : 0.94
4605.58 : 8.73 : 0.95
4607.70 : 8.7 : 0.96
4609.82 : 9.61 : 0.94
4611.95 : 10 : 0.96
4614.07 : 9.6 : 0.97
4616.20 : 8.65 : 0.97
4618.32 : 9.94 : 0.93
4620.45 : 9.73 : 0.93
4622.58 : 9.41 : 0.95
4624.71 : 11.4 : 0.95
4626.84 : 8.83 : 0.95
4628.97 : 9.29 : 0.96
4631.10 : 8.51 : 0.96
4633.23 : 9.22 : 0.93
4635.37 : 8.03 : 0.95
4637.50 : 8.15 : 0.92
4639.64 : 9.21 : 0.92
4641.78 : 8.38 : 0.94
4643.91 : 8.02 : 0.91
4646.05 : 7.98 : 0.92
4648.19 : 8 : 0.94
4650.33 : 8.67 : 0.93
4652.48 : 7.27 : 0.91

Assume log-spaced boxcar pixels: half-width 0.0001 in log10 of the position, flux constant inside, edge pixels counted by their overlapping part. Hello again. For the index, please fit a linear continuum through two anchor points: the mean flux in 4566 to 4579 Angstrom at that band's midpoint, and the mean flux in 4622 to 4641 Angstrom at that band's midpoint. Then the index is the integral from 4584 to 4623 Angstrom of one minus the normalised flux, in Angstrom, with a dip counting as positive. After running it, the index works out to 1.4 Angstrom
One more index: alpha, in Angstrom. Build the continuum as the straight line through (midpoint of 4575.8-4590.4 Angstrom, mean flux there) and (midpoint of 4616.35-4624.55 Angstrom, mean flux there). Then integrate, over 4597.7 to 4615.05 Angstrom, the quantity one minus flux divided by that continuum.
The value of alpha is 0.73 Angstrom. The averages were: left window 8.94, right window 9.77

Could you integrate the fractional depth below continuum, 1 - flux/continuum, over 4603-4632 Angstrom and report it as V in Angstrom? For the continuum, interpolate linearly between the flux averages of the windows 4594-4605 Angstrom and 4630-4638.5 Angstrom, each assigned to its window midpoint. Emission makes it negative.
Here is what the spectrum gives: -2.3 Angstrom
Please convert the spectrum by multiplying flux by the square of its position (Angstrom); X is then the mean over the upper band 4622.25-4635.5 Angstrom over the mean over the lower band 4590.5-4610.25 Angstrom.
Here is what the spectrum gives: 1.06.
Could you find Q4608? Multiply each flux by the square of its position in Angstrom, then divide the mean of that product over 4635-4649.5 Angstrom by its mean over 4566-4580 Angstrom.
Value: 0.88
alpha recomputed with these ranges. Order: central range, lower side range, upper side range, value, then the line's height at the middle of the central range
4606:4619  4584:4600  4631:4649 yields -1.0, 8.67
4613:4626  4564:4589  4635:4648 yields -1.7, 8.66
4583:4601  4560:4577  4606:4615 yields 1.3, 9.59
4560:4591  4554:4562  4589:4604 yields -1.8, 8.87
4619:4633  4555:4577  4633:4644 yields -1.4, 8.66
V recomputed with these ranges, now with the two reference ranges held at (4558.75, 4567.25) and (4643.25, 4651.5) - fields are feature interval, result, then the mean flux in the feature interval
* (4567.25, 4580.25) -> 0.2 Angstrom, 9.58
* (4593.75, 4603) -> 0.2 Angstrom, 9.03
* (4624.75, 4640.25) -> -0.8 Angstrom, 8.91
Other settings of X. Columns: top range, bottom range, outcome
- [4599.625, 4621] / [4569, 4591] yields 1.02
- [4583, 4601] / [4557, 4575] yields 0.93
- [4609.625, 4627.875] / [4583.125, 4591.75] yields 1.18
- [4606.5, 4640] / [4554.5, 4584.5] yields 1.00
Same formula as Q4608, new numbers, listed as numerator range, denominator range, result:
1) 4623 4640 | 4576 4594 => 1.03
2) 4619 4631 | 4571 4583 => 1.04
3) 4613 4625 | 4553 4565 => 1.11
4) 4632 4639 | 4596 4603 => 0.95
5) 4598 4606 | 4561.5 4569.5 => 0.85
